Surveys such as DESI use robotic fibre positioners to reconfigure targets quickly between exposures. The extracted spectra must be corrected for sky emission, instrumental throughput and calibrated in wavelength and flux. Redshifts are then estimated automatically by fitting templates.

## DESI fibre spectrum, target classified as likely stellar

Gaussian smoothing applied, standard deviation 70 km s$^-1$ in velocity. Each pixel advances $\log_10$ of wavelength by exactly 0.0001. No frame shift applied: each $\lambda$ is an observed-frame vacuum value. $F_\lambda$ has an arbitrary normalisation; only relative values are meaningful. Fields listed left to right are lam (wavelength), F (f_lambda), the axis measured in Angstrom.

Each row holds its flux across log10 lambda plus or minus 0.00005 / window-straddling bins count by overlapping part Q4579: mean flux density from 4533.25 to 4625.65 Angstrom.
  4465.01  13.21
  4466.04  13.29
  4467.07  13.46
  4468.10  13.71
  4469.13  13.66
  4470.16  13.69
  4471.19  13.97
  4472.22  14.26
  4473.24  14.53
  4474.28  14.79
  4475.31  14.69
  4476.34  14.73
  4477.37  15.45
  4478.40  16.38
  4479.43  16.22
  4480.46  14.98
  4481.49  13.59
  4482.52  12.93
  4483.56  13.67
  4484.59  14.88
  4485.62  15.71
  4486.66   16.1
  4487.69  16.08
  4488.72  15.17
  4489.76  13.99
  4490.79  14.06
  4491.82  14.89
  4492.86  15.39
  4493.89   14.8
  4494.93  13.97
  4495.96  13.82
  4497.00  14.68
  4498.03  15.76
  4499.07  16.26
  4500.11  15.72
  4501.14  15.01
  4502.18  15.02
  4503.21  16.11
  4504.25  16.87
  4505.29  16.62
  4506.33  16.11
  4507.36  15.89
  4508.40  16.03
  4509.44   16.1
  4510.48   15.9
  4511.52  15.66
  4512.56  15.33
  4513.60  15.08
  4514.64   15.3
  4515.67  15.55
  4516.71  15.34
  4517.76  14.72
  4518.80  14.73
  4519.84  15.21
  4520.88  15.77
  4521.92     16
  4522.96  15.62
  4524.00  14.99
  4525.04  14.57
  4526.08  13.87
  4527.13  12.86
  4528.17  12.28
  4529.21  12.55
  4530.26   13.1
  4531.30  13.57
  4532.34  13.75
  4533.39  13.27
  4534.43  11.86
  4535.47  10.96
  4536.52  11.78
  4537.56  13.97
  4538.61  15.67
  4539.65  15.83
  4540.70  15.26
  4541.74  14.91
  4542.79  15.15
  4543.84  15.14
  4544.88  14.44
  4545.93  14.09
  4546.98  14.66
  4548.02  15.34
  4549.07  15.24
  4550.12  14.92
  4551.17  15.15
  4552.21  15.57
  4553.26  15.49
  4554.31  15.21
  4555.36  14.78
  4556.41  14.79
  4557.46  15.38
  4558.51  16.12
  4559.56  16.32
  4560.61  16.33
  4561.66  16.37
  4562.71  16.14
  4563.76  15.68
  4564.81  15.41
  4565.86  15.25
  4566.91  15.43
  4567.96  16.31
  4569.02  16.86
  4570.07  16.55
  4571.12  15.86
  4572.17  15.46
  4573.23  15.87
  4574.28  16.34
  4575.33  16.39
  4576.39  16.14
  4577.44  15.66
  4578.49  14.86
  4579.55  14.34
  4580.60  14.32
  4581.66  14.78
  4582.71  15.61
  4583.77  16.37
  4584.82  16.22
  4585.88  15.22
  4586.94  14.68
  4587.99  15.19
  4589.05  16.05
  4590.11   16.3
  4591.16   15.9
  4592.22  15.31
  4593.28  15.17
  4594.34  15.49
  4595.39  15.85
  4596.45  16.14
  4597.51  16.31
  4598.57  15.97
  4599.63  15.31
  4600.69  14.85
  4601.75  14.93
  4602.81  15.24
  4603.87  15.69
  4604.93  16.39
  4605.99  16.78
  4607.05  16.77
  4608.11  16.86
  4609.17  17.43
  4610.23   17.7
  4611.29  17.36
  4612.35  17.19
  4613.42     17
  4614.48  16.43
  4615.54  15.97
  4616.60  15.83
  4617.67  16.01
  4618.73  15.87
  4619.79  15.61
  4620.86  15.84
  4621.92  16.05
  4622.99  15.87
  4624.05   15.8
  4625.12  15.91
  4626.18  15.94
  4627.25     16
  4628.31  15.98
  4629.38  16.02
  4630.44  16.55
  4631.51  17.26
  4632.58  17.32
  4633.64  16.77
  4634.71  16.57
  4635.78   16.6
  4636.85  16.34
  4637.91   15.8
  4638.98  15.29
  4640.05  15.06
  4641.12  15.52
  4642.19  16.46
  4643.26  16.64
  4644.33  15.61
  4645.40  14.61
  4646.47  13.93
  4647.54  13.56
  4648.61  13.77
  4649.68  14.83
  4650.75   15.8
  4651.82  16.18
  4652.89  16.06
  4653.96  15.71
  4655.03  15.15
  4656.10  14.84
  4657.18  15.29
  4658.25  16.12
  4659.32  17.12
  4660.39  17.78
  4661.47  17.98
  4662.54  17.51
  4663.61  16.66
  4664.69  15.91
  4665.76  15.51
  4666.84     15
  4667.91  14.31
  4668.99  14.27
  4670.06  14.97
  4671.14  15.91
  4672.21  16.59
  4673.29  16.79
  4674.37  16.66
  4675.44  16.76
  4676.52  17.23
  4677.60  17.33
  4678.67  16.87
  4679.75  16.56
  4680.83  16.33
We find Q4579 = 15.6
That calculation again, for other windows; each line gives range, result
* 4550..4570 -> 15.7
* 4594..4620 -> 16.2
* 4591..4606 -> 15.6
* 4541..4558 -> 15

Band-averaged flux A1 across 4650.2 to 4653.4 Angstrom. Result 16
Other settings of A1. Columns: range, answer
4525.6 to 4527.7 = 13.3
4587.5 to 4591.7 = 15.9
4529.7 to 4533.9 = 13.4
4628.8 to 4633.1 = 16.8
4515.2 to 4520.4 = 15.1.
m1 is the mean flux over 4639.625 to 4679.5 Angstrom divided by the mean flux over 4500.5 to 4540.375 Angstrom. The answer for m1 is 1.08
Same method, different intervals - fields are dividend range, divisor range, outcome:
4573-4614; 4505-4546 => 1.09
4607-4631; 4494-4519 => 1.06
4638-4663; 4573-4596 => 1.01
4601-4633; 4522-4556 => 1.14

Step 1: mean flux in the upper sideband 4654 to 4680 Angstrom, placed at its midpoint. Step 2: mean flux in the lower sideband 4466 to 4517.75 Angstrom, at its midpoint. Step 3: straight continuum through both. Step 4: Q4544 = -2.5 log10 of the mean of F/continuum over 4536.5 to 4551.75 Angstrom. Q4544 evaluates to 0.04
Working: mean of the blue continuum 15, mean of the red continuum 16.2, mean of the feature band 14.9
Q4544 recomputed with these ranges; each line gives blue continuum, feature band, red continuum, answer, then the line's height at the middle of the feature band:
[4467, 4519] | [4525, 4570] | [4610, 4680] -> 0.05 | 15.4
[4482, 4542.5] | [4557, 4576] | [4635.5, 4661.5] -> -0.06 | 15.1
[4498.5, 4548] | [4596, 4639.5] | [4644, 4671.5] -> -0.06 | 15.3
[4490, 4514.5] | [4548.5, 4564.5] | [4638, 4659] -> -0.01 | 15.4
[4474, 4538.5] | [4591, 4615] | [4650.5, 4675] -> -0.04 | 15.5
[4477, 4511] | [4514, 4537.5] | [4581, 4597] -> 0.10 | 15.4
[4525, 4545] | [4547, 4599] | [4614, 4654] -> -0.08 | 14.5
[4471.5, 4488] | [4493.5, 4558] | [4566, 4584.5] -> 0.03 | 15.3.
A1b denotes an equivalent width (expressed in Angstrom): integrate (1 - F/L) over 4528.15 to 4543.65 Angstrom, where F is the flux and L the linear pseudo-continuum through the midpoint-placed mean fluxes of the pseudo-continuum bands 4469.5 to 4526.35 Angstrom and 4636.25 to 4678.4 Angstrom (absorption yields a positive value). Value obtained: 1.7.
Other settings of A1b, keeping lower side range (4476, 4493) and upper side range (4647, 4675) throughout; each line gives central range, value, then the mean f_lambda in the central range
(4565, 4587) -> -0.4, 15.7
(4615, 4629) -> -0.3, 15.9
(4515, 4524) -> -0.1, 15.4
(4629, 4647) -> -0.4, 16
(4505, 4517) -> -0.5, 15.7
